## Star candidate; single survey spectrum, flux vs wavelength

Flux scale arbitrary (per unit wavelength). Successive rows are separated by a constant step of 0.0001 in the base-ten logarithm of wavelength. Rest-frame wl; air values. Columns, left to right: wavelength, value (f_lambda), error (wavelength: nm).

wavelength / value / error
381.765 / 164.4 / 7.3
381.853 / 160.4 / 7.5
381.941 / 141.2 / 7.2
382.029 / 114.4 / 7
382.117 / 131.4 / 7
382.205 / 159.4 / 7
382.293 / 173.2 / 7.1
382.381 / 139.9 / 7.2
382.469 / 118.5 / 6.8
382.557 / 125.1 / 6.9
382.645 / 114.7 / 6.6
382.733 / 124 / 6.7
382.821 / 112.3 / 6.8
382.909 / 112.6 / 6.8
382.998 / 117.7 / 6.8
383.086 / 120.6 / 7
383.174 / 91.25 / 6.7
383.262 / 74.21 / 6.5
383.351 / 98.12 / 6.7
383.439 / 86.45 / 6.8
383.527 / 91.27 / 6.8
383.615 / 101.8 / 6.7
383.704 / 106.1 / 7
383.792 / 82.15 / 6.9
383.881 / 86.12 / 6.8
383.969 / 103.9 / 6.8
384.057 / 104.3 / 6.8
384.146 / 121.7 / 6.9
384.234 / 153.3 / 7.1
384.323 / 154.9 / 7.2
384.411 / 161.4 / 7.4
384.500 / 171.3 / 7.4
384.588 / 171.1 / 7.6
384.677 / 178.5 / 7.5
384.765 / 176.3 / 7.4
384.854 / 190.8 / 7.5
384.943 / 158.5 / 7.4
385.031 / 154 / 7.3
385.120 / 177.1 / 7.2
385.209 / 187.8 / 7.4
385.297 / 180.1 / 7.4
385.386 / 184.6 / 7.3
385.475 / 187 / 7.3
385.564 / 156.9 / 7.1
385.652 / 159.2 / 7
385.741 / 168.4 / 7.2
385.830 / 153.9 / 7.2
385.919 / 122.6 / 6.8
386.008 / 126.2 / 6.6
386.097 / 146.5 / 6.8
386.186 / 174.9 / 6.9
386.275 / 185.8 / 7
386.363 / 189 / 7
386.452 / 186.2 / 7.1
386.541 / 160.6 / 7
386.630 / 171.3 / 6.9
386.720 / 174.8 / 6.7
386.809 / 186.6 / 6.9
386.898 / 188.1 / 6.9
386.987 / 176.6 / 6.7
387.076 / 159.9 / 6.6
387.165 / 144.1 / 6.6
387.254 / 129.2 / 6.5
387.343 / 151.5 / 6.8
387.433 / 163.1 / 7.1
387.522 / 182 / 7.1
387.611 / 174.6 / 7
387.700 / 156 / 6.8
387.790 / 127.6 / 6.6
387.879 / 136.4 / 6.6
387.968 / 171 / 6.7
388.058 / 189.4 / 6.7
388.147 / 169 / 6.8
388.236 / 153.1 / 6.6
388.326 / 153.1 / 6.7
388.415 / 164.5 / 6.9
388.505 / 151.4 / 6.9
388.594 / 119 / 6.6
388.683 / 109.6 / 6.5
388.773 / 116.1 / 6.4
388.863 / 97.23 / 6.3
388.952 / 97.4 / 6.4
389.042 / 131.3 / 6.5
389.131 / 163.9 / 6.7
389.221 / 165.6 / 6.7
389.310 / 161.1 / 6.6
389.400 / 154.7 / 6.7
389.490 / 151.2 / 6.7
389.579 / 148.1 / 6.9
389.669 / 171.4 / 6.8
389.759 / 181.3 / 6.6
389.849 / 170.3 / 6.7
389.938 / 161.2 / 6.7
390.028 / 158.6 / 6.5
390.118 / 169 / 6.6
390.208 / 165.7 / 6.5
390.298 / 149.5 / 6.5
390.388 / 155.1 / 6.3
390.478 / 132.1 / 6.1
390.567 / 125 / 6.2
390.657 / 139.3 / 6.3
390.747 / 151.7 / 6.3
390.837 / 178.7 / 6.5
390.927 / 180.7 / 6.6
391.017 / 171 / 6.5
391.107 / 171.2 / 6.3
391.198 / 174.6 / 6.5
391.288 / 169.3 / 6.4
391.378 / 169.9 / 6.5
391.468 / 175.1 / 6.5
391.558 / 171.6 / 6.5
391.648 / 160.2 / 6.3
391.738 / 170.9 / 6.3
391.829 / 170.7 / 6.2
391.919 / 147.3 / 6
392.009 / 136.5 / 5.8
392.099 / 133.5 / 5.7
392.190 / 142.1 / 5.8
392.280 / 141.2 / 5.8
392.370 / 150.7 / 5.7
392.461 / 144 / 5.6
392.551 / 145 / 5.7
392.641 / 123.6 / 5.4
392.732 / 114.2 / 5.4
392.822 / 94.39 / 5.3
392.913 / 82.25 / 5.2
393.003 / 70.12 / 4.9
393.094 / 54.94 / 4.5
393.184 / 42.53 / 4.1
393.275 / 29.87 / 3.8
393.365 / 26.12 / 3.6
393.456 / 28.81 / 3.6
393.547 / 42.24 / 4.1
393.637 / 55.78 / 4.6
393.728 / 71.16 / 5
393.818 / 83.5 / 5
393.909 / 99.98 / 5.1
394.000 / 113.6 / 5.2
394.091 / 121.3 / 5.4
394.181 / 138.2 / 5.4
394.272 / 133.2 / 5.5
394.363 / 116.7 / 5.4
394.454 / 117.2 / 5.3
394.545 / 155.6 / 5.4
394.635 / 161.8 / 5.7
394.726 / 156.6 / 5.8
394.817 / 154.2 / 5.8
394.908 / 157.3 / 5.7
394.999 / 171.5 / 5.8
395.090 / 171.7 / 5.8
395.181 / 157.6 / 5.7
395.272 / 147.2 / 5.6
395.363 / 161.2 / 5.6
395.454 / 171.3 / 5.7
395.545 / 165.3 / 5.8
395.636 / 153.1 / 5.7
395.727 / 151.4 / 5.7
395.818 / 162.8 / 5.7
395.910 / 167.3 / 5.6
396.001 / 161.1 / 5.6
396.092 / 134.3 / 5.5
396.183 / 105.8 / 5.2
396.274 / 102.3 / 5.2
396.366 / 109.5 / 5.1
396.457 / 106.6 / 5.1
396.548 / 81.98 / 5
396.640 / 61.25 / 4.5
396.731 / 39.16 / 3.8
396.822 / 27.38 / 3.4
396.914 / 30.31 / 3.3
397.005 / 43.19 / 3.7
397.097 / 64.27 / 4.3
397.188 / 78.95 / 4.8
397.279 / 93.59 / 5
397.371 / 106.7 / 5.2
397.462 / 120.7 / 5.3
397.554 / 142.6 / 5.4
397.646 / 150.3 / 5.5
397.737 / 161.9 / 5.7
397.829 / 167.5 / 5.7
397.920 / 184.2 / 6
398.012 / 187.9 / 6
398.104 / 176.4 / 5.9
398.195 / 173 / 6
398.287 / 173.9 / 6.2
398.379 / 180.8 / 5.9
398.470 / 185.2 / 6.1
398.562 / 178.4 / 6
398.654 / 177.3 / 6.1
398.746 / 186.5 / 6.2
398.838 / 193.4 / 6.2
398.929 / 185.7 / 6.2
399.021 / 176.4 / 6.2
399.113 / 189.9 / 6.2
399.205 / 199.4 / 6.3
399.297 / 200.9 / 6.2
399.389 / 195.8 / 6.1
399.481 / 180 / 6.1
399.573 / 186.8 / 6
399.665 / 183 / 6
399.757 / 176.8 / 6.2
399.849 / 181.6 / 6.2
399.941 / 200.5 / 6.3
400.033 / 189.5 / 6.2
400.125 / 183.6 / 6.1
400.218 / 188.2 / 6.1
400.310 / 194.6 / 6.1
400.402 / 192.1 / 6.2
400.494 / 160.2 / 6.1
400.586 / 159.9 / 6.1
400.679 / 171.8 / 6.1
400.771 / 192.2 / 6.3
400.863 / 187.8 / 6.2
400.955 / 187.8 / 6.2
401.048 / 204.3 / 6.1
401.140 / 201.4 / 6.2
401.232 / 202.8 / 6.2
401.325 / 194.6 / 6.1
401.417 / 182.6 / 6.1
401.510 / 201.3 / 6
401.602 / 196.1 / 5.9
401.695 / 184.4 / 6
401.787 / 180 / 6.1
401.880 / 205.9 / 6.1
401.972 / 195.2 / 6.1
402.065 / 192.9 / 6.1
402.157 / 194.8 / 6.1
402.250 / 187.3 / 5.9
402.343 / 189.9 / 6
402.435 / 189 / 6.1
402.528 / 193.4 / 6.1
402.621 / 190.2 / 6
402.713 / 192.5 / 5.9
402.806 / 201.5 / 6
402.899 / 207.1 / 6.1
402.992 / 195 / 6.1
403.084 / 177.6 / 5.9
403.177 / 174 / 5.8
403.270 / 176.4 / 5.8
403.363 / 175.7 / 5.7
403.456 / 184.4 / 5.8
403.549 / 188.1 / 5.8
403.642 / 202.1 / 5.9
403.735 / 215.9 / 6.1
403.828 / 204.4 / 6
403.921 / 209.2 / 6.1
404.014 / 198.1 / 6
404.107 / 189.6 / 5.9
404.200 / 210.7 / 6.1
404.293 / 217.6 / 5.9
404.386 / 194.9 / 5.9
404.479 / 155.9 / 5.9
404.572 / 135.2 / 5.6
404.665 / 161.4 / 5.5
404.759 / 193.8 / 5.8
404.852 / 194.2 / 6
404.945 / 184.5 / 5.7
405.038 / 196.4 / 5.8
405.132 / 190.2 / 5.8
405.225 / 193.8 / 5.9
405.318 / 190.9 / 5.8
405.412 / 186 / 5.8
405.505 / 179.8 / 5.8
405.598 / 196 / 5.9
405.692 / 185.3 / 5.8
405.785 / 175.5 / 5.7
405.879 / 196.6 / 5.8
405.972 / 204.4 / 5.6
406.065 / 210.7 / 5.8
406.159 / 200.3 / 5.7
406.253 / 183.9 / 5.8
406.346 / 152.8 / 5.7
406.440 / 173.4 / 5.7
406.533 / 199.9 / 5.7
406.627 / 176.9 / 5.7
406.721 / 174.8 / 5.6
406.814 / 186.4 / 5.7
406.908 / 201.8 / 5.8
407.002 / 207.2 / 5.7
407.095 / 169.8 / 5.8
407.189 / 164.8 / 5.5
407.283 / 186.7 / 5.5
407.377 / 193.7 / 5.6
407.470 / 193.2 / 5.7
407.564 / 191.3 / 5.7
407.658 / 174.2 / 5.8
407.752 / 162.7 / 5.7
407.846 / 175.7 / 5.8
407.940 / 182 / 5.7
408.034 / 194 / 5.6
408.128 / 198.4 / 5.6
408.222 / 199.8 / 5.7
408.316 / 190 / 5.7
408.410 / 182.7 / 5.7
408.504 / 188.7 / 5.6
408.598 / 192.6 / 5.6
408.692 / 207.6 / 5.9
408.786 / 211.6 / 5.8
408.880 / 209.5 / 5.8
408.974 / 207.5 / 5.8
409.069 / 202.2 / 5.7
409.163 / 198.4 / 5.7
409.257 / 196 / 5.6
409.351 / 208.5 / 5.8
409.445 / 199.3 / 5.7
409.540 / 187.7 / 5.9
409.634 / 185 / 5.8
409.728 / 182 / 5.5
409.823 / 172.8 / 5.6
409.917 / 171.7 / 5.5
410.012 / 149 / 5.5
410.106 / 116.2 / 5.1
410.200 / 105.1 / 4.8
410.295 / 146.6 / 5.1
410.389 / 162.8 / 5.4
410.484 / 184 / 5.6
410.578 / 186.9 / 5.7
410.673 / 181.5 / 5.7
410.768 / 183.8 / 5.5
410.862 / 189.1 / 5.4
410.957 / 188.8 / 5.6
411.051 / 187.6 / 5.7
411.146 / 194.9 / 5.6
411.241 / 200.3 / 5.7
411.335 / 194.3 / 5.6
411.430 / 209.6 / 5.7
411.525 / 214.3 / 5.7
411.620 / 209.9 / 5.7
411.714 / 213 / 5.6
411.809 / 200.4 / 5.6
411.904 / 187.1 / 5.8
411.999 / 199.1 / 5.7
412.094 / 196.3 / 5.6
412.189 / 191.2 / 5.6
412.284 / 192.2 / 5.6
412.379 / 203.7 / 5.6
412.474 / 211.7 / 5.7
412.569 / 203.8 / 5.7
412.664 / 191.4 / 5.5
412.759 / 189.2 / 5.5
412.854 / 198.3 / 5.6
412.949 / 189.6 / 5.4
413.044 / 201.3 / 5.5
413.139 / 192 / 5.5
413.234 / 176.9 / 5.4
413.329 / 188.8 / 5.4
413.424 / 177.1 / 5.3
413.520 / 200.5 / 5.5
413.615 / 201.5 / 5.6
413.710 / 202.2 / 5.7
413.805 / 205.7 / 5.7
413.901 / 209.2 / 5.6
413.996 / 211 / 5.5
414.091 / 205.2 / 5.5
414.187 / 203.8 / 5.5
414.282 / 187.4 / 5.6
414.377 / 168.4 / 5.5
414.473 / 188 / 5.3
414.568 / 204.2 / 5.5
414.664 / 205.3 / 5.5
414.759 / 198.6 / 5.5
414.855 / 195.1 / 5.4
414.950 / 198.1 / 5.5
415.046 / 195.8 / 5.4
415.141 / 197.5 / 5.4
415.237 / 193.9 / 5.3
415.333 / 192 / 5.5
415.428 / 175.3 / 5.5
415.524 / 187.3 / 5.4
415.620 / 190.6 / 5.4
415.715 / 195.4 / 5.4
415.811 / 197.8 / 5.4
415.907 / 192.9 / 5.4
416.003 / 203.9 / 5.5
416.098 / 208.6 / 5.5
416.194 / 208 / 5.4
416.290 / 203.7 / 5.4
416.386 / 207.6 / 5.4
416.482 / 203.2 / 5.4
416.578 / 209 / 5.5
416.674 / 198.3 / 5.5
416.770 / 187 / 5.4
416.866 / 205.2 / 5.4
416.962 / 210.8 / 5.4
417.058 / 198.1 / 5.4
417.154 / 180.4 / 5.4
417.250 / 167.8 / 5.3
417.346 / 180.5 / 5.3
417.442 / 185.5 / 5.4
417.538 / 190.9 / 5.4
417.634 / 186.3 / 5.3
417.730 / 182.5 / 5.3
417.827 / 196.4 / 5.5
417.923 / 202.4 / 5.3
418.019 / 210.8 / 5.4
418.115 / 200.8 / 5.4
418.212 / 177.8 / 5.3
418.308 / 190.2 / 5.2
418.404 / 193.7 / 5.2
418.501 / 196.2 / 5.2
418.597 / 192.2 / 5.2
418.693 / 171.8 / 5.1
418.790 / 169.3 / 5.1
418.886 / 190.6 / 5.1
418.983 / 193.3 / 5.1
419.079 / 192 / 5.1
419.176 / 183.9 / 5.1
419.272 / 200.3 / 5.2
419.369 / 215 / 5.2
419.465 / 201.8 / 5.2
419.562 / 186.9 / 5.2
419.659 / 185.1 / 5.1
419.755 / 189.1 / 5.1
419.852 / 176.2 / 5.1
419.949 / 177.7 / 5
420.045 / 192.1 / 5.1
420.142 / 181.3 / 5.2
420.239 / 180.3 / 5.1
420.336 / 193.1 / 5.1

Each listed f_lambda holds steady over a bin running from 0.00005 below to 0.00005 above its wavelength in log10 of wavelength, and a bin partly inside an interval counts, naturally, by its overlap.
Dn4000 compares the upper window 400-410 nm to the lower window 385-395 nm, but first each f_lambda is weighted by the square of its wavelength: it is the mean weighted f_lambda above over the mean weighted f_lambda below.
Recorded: 1.4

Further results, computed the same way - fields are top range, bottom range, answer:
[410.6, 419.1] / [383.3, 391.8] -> 1.45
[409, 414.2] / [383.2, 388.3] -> 1.42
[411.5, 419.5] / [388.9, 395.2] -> 1.63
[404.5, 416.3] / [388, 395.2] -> 1.54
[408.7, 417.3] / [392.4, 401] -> 1.51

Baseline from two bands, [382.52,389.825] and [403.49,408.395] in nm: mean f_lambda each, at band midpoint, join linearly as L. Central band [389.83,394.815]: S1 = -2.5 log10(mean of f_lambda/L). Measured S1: 0.23 mag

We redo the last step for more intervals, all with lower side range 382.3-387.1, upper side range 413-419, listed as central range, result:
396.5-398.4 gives 0.39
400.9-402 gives -0.14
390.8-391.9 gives -0.11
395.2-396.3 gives 0.09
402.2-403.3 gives -0.10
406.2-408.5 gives -0.02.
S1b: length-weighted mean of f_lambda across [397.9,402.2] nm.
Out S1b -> 187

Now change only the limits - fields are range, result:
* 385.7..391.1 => 156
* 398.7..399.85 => 188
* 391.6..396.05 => 125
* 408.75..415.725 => 191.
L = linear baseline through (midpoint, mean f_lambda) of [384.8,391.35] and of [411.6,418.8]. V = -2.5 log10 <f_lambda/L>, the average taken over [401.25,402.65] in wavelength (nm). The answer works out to -0.08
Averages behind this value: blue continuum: 159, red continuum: 195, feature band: 192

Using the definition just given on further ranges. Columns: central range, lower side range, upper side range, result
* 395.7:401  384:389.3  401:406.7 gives 0.184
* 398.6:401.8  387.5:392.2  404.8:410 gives -0.076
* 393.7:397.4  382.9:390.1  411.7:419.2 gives 0.333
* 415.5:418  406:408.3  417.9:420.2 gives -0.035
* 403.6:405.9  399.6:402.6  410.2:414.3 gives 0.001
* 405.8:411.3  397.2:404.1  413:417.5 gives 0.029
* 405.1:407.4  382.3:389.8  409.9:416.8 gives -0.041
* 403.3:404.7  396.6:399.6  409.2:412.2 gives -0.161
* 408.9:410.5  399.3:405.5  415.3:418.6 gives 0.098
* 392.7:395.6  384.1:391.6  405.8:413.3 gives 0.446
